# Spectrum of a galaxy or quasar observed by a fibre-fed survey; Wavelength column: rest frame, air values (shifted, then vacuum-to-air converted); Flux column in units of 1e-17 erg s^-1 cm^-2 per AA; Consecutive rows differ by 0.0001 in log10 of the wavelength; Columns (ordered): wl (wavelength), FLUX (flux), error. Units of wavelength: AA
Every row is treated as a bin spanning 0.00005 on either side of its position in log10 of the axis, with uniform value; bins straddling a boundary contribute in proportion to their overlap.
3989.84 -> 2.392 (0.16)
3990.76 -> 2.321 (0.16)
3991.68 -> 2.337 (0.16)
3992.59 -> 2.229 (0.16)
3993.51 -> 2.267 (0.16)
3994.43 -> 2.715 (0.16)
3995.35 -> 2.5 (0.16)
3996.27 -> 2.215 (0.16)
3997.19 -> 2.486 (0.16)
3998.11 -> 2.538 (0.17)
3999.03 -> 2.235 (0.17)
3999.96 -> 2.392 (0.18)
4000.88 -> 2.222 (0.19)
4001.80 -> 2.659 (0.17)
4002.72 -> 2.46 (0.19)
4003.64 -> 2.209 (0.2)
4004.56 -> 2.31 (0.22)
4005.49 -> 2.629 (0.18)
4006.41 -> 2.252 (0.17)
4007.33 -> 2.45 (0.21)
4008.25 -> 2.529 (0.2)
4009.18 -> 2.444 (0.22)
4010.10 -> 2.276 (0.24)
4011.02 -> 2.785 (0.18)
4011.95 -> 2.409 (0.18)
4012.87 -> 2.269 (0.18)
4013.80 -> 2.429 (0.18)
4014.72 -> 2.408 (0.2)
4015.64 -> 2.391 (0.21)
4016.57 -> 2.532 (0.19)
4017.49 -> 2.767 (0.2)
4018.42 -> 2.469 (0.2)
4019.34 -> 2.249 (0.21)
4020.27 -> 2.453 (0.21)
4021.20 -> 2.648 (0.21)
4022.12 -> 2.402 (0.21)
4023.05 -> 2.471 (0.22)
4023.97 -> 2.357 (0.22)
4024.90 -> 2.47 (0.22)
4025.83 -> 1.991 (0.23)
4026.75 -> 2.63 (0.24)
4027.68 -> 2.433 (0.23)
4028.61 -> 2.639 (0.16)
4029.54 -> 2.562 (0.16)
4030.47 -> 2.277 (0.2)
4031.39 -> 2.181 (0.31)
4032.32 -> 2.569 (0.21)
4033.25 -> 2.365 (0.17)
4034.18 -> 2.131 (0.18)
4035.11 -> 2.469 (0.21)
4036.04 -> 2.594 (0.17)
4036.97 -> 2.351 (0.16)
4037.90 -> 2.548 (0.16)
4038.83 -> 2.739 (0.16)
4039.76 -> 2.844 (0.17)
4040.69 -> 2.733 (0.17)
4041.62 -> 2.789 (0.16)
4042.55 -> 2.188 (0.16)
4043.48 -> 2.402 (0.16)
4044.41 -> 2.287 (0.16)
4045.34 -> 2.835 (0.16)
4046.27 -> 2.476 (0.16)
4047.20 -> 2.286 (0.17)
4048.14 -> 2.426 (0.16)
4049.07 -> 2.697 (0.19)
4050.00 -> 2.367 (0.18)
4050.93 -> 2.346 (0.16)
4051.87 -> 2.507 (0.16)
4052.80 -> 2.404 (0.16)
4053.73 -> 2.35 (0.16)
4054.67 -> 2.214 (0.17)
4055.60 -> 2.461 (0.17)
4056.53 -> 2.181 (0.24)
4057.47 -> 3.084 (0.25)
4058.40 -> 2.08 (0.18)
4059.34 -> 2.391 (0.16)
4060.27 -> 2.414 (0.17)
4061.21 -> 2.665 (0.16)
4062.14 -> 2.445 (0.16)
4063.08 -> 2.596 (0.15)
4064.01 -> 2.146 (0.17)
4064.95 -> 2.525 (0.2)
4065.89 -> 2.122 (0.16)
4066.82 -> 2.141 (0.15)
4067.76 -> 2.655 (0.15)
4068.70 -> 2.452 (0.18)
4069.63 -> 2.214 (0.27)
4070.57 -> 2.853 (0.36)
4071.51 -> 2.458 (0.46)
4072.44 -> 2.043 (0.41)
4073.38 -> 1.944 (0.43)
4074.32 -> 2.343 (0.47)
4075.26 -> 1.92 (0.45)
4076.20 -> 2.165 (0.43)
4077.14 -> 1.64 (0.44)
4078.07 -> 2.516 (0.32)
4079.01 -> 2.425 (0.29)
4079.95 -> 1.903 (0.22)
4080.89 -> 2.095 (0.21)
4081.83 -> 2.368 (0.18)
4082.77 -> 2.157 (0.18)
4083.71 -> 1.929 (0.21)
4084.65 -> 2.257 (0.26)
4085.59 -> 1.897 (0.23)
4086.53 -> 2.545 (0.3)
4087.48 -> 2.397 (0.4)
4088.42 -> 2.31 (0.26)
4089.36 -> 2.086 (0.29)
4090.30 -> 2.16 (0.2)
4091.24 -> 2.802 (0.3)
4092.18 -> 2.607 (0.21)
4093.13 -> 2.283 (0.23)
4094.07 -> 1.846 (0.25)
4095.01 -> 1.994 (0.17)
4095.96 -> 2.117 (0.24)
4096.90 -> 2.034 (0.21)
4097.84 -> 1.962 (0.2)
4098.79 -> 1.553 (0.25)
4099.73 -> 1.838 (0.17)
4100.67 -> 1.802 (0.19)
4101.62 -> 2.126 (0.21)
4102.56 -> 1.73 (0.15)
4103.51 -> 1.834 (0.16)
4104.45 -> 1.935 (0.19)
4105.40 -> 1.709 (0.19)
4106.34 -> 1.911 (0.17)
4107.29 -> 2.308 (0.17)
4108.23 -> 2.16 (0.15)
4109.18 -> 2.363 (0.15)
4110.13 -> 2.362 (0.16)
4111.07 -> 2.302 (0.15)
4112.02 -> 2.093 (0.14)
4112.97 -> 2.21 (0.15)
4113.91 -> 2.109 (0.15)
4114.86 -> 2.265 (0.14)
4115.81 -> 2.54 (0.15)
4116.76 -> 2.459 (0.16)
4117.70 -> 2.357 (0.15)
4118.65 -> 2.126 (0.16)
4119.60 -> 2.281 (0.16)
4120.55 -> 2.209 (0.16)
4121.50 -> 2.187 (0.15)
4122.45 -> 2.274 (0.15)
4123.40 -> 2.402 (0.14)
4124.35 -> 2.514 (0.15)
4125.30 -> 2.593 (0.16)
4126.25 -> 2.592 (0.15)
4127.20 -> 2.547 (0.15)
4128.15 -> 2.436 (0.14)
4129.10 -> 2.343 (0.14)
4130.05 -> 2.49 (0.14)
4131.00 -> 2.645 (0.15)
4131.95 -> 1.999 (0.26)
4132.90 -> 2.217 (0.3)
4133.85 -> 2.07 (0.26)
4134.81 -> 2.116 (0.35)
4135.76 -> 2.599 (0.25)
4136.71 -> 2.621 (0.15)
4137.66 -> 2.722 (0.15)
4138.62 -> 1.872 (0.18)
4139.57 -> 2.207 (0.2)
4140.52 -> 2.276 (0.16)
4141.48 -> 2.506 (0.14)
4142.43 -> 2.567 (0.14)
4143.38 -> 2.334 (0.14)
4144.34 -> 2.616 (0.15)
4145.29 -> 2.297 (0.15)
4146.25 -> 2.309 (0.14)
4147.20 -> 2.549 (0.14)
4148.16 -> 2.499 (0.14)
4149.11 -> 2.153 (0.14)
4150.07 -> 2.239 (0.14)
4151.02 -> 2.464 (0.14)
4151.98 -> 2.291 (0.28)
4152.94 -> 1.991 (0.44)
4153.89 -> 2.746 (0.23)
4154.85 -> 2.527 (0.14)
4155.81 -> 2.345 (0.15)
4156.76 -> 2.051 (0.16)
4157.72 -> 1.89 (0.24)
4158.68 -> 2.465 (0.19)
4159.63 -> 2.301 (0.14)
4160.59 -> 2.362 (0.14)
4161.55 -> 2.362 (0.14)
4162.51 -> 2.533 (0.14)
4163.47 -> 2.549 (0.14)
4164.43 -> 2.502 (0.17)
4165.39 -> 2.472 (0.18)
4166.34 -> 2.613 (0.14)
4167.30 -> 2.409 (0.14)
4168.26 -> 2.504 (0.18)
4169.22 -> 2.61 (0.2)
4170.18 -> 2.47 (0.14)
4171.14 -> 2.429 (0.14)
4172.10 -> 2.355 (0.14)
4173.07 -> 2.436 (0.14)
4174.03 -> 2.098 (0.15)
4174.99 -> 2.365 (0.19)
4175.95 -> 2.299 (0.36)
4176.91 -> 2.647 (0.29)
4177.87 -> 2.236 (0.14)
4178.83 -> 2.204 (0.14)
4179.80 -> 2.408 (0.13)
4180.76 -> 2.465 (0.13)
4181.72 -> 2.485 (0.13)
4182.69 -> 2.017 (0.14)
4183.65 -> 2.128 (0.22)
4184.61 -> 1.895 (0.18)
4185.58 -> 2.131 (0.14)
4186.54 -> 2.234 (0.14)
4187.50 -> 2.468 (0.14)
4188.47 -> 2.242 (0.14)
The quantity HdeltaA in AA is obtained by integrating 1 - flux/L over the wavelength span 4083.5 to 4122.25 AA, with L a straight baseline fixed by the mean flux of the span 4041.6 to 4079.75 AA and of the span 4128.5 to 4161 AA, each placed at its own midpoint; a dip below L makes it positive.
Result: 3.4 AA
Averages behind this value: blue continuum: 2.37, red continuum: 2.34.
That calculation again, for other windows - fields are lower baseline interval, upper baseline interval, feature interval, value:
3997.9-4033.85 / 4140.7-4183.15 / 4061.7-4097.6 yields 2.44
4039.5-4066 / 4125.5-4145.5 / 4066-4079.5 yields 0.98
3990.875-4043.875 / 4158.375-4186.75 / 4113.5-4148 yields 0.26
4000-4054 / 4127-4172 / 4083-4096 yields 1.00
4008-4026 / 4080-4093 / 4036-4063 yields -1.45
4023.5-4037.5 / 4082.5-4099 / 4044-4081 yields -1.19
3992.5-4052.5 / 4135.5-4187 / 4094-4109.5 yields 2.89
